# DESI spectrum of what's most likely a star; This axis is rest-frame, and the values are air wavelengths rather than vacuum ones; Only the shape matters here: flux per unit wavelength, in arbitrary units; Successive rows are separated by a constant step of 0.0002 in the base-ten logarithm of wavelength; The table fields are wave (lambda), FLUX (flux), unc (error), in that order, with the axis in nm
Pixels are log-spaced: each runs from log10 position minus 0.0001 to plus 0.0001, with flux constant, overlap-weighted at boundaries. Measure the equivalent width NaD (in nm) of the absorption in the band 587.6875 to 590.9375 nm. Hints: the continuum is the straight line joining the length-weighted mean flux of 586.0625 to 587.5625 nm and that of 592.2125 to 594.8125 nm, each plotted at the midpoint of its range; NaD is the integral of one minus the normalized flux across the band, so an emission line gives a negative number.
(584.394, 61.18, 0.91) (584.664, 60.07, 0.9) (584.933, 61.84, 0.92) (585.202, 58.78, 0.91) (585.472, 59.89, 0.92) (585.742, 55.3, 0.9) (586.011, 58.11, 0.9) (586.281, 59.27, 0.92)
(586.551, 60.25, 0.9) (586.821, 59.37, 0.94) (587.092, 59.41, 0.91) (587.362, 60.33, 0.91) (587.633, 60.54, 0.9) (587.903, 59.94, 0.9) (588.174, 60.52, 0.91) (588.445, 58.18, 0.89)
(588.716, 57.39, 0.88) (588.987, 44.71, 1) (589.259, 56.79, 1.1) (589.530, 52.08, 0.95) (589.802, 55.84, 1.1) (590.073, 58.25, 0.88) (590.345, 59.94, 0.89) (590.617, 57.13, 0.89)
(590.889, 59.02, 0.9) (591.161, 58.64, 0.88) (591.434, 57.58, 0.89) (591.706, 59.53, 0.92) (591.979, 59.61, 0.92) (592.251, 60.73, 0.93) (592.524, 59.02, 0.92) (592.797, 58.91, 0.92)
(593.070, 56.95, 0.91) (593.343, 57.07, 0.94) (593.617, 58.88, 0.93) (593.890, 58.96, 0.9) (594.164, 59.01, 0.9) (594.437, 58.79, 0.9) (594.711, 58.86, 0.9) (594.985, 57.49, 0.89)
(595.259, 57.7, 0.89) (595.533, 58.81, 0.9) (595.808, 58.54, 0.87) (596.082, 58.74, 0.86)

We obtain 0.14 nm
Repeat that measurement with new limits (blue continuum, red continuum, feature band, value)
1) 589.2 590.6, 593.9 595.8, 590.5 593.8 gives -0.07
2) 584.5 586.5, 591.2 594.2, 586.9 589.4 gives 0.06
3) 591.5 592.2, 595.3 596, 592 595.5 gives 0.03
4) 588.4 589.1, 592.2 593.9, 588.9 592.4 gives -0.10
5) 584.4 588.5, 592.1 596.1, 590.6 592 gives 0.01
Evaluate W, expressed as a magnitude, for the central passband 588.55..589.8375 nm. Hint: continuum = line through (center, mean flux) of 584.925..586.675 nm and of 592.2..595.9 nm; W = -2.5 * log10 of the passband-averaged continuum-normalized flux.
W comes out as 0.11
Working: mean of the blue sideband 58.9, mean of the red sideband 58.5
